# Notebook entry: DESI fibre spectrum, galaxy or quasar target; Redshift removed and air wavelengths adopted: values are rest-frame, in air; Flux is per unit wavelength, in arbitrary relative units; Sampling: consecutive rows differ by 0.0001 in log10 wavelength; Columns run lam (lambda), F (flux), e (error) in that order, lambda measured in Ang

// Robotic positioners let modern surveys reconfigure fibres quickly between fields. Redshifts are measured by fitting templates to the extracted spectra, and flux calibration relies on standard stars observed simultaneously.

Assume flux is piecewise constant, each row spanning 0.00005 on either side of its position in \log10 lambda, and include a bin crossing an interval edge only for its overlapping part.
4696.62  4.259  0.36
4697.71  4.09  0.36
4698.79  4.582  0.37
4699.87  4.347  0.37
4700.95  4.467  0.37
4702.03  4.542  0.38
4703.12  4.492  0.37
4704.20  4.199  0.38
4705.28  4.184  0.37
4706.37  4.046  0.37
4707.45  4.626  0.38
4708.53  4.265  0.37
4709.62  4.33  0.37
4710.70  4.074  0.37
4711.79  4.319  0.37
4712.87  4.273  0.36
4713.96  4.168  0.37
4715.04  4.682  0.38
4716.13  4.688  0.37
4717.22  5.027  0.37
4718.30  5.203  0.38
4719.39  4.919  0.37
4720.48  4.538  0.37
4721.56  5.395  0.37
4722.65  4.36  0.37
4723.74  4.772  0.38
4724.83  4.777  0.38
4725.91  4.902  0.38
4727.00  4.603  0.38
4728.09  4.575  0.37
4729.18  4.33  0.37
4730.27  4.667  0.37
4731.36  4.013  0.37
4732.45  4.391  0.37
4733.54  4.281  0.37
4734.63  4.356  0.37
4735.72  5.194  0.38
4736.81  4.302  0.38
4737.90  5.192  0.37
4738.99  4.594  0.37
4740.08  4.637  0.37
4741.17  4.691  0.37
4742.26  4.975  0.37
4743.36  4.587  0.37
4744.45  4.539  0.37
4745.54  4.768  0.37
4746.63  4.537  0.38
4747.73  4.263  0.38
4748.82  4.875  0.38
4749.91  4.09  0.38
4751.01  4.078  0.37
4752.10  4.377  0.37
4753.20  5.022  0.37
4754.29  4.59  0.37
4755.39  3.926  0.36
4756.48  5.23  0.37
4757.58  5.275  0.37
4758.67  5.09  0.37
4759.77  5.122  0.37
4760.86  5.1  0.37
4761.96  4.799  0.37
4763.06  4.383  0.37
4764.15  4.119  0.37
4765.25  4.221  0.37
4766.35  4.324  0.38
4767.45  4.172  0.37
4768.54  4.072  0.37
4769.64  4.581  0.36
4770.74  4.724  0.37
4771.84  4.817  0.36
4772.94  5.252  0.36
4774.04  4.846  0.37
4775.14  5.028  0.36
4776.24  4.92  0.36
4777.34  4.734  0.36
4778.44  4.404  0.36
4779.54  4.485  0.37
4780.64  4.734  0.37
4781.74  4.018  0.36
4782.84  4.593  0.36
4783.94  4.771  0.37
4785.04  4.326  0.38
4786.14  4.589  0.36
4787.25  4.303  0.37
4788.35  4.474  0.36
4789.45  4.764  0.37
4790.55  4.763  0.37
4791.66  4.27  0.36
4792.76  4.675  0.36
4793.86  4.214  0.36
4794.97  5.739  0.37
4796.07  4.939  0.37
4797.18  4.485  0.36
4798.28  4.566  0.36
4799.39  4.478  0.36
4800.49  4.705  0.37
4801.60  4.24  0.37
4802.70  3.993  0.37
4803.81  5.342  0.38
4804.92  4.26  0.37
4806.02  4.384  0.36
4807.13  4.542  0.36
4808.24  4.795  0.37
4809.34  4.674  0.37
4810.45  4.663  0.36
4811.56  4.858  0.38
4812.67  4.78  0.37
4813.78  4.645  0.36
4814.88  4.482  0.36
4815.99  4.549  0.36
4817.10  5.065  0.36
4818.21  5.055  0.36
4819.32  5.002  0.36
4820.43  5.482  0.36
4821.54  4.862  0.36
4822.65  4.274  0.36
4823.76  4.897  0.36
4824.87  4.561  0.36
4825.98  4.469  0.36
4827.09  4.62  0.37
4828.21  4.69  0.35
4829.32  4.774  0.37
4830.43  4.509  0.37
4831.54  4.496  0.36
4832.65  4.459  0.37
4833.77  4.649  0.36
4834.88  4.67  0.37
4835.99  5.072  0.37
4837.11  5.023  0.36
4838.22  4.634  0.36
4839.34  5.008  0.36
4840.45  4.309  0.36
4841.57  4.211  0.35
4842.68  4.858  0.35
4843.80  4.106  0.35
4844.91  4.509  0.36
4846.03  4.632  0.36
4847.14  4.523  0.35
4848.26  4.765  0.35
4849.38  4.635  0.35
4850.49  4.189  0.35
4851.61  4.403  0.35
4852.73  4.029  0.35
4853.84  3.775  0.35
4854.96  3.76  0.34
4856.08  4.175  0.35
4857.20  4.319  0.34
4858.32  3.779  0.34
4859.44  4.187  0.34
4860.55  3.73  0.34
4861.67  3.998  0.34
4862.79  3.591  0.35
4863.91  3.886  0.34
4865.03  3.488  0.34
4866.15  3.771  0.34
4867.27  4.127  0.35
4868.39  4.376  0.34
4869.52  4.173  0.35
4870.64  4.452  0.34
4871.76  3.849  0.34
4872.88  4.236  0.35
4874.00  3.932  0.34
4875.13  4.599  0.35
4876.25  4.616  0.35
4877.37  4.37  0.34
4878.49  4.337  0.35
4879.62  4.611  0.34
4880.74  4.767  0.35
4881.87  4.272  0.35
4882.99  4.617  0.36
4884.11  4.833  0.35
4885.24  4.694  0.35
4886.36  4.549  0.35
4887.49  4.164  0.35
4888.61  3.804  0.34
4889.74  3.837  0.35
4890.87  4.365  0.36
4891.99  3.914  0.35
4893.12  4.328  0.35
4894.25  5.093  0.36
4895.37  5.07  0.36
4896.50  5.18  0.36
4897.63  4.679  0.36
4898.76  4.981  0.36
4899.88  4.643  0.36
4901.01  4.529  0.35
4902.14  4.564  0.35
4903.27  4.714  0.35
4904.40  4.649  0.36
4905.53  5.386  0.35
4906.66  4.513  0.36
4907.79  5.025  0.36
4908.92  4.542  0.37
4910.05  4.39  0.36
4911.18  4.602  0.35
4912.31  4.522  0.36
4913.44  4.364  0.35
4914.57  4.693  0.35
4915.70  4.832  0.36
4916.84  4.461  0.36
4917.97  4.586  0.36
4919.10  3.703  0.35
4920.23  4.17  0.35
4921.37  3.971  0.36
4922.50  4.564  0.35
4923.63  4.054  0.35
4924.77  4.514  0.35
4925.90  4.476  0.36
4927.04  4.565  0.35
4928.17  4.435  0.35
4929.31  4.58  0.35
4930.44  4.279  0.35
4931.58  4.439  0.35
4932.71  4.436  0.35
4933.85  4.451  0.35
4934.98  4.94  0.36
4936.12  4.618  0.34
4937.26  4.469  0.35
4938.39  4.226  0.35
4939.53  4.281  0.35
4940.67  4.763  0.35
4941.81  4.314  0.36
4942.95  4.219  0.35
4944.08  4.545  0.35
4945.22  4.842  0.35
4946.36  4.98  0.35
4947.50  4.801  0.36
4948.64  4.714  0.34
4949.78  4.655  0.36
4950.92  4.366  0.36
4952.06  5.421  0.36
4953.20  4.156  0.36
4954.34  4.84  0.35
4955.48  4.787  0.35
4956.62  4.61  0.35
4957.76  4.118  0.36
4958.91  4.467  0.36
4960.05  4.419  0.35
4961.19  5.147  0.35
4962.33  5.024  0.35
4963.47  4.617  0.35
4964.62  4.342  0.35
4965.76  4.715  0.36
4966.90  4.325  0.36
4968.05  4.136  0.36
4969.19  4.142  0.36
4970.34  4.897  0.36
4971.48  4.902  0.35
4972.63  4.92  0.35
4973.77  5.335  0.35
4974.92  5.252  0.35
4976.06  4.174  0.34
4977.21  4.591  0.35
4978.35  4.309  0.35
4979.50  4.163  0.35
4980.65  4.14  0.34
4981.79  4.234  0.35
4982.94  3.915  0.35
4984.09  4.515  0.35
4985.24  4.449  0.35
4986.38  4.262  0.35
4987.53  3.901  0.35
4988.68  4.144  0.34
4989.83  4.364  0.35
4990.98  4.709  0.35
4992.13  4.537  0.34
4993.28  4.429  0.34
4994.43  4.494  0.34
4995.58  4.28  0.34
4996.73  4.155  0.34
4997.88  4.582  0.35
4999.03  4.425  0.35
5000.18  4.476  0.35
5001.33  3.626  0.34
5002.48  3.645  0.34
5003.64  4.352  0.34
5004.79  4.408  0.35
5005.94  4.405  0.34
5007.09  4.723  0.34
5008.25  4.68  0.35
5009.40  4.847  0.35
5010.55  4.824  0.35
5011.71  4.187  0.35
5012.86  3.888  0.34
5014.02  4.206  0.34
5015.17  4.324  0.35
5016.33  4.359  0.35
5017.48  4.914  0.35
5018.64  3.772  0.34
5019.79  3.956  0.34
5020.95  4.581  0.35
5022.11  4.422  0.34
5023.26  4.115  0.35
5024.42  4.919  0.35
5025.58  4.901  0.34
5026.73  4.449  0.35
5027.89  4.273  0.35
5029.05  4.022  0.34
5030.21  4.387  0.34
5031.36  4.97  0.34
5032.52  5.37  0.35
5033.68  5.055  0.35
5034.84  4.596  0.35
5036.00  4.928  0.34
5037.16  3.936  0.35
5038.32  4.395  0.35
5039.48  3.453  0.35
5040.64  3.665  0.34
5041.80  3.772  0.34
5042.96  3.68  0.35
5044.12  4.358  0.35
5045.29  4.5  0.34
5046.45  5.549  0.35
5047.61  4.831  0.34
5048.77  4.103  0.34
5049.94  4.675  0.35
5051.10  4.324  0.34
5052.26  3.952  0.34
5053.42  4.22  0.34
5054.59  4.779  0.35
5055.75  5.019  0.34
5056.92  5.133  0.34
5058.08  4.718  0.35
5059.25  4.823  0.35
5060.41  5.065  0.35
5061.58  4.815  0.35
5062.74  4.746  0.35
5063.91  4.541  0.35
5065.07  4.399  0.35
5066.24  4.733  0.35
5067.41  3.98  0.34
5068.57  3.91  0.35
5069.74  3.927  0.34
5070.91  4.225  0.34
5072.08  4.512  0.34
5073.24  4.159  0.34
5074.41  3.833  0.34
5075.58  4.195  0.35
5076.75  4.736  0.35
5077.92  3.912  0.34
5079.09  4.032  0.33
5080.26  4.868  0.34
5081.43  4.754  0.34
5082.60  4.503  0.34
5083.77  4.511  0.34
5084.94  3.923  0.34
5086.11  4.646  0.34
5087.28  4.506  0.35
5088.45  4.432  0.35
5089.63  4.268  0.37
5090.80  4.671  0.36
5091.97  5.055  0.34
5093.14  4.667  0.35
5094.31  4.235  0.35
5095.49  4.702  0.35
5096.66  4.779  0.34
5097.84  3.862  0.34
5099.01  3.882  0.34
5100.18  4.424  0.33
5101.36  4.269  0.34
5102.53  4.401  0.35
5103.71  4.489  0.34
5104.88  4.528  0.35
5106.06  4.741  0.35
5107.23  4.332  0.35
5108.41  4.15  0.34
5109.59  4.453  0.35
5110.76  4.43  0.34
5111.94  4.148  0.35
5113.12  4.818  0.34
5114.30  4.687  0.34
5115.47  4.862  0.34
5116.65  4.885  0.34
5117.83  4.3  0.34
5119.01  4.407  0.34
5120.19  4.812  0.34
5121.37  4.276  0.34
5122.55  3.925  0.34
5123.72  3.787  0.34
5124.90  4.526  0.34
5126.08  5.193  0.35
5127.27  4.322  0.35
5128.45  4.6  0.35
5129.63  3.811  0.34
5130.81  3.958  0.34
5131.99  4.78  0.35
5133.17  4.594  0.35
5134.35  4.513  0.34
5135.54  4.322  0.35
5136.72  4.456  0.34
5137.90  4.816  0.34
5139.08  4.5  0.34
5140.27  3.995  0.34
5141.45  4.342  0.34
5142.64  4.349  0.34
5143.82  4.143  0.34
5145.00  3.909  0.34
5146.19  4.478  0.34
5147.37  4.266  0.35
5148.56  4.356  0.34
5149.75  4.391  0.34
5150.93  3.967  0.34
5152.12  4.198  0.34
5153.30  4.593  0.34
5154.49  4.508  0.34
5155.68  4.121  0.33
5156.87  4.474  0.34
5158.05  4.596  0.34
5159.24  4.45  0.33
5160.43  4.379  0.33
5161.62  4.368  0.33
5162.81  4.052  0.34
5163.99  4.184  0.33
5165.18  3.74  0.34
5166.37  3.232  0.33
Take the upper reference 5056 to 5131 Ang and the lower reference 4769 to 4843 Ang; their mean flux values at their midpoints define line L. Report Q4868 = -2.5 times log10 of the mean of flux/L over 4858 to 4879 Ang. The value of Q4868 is 0.13 mag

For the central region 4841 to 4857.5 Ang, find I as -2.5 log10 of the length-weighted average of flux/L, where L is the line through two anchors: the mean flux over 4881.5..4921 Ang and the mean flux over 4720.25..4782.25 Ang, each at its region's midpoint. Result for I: 0.061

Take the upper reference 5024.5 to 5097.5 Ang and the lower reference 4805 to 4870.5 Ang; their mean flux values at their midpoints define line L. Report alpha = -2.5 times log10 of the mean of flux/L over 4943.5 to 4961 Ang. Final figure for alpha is -0.05 mag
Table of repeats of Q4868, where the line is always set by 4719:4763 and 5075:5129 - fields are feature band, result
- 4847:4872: 0.13 mag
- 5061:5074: 0.03 mag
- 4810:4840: -0.03 mag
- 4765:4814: 0.01 mag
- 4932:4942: 0.01 mag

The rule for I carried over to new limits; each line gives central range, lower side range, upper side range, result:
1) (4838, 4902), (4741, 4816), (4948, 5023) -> 0.05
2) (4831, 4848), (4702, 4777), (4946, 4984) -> 0.00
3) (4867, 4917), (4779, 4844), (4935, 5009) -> 0.01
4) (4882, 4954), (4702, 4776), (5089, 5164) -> -0.01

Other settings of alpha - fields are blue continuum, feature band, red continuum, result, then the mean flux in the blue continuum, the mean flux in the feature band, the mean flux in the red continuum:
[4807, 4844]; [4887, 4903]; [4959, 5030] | 0.02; 4.71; 4.52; 4.43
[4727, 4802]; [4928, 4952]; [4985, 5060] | -0.02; 4.61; 4.56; 4.42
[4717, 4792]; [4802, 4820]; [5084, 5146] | -0.02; 4.63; 4.7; 4.42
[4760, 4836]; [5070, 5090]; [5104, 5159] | 0.02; 4.64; 4.35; 4.41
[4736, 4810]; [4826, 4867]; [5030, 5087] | 0.06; 4.62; 4.34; 4.45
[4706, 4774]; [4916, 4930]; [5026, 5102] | 0.04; 4.6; 4.35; 4.44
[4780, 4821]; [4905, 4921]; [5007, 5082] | 0.00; 4.65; 4.55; 4.44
